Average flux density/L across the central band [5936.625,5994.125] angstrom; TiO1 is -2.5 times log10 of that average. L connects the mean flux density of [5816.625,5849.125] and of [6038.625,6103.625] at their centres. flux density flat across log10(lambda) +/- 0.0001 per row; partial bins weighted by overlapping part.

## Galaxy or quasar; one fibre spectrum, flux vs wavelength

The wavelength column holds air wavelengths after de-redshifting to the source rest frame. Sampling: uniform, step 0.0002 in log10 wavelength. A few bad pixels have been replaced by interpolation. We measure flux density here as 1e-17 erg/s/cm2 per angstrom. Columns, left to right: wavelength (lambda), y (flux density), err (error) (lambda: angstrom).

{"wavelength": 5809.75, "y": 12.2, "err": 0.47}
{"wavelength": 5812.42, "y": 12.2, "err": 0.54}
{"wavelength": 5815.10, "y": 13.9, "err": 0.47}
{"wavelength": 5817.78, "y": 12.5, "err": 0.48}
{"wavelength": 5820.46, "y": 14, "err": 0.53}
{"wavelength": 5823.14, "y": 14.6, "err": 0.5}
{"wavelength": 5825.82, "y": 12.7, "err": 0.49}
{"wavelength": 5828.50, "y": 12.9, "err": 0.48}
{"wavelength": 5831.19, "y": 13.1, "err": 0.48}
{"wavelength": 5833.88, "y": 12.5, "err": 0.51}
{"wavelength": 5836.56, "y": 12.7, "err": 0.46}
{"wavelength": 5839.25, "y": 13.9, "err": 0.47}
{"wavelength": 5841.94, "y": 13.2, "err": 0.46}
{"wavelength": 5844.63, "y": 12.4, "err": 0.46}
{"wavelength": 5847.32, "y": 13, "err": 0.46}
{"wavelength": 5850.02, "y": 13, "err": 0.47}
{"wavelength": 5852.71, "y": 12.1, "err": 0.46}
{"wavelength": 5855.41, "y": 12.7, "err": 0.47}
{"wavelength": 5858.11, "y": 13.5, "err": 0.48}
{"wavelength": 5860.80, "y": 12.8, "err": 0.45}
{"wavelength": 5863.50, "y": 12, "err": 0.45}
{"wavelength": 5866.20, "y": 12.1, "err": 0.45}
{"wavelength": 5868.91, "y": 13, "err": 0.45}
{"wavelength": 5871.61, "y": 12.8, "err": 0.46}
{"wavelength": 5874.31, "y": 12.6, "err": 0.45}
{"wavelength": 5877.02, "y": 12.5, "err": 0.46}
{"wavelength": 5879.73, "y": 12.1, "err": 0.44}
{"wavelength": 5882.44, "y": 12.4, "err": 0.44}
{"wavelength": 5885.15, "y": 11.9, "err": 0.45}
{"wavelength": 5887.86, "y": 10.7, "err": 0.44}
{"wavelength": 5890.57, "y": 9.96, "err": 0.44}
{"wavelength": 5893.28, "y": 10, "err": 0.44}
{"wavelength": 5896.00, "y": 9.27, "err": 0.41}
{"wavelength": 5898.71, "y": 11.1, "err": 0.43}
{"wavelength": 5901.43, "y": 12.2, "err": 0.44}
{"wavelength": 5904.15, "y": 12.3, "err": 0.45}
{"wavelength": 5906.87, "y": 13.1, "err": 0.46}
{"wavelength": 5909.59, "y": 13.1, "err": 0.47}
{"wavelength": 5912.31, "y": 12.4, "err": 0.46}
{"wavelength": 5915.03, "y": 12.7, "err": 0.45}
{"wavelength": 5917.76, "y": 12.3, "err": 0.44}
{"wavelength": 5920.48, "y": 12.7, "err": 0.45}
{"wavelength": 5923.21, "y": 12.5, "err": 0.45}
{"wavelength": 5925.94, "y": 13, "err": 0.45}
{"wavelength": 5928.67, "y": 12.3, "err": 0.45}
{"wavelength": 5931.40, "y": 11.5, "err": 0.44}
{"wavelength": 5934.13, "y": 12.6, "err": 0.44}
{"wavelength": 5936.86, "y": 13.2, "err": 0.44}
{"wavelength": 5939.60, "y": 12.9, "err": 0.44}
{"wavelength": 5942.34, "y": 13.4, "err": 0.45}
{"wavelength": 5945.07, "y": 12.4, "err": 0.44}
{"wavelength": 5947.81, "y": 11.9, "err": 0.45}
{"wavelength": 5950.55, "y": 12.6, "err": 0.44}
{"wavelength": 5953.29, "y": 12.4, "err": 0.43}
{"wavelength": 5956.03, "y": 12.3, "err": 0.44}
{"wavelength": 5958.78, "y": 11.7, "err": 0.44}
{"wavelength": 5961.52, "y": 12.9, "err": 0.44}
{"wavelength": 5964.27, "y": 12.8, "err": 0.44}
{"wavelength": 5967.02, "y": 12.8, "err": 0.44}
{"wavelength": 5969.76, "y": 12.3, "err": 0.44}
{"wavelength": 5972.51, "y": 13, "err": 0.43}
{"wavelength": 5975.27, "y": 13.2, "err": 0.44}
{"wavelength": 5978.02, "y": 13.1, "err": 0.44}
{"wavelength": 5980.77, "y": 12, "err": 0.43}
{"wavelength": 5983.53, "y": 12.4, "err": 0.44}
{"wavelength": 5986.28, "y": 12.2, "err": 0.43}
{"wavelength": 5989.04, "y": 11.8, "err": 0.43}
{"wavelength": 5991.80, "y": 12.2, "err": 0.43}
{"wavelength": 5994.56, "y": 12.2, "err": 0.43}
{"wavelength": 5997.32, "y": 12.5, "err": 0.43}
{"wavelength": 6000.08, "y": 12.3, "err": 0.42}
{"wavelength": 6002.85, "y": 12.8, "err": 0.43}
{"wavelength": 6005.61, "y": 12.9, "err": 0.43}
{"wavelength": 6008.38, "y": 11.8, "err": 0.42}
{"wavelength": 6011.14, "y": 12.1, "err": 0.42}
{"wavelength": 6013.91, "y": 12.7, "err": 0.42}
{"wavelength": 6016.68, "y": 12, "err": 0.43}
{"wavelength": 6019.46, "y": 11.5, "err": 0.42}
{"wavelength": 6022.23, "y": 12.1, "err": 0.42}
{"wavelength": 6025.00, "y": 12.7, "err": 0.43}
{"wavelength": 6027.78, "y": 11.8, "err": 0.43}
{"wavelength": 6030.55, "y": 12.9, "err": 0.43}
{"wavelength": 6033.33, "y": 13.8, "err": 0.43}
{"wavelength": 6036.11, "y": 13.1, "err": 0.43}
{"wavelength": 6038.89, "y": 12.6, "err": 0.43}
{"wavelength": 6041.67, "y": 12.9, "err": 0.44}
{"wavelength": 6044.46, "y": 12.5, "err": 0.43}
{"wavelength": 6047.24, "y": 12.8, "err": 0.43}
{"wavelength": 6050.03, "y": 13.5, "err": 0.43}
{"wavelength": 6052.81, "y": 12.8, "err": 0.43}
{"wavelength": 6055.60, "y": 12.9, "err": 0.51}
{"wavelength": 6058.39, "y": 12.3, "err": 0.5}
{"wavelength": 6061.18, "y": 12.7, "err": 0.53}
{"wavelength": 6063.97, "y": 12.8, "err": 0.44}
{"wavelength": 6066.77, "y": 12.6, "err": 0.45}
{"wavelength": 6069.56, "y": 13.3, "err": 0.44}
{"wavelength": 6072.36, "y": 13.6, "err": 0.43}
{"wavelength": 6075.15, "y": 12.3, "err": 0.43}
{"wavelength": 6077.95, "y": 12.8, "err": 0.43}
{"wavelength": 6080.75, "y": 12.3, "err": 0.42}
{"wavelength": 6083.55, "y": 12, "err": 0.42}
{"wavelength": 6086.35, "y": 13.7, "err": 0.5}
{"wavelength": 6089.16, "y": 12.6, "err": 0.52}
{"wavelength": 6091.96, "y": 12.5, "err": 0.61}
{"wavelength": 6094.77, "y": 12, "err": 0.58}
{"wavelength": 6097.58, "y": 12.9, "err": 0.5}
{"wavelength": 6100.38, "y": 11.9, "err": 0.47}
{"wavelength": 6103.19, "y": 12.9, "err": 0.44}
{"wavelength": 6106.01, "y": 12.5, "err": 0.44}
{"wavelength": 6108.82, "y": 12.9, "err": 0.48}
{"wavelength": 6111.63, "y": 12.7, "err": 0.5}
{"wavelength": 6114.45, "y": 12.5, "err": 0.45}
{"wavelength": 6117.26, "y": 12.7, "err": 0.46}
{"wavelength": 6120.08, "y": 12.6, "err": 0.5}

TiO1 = 0.03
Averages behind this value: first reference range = 13.1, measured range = 12.5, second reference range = 12.7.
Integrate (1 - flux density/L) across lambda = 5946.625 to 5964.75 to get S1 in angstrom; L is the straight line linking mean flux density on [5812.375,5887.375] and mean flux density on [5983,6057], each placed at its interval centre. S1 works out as 0.4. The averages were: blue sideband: 12.8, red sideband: 12.5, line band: 12.4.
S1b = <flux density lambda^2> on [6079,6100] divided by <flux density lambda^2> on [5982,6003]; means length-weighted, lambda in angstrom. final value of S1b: 1.1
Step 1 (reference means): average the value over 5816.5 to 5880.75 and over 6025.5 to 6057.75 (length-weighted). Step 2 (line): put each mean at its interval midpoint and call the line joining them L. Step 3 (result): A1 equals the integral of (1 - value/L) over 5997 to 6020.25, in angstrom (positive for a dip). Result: 1.0 angstrom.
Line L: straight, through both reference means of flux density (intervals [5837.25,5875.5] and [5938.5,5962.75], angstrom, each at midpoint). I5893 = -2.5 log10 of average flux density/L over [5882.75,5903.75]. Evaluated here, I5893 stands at 0.165 mag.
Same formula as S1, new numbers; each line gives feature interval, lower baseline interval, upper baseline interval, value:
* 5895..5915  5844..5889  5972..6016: 0.7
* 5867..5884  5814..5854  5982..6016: 0.5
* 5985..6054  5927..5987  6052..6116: 0.6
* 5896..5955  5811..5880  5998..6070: 1.6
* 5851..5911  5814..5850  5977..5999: 4.1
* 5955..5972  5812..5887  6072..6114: 0.3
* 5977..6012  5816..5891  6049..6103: 1.0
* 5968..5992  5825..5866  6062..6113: 0.5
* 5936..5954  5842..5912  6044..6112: -0.5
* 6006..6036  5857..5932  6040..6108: 0.3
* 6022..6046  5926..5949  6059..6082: 0.0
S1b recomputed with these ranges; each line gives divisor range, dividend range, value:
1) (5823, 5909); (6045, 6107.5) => 1.11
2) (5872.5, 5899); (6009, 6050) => 1.17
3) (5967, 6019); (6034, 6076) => 1.06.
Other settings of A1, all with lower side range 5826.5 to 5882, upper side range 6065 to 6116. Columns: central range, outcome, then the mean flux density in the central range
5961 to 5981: -0.2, 12.8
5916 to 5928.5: 0.1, 12.6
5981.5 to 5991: 0.4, 12.1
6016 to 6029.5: 0.7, 12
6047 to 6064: -0.2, 12.8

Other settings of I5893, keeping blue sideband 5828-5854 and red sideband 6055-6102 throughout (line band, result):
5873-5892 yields 0.10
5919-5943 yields 0.01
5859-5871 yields 0.03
